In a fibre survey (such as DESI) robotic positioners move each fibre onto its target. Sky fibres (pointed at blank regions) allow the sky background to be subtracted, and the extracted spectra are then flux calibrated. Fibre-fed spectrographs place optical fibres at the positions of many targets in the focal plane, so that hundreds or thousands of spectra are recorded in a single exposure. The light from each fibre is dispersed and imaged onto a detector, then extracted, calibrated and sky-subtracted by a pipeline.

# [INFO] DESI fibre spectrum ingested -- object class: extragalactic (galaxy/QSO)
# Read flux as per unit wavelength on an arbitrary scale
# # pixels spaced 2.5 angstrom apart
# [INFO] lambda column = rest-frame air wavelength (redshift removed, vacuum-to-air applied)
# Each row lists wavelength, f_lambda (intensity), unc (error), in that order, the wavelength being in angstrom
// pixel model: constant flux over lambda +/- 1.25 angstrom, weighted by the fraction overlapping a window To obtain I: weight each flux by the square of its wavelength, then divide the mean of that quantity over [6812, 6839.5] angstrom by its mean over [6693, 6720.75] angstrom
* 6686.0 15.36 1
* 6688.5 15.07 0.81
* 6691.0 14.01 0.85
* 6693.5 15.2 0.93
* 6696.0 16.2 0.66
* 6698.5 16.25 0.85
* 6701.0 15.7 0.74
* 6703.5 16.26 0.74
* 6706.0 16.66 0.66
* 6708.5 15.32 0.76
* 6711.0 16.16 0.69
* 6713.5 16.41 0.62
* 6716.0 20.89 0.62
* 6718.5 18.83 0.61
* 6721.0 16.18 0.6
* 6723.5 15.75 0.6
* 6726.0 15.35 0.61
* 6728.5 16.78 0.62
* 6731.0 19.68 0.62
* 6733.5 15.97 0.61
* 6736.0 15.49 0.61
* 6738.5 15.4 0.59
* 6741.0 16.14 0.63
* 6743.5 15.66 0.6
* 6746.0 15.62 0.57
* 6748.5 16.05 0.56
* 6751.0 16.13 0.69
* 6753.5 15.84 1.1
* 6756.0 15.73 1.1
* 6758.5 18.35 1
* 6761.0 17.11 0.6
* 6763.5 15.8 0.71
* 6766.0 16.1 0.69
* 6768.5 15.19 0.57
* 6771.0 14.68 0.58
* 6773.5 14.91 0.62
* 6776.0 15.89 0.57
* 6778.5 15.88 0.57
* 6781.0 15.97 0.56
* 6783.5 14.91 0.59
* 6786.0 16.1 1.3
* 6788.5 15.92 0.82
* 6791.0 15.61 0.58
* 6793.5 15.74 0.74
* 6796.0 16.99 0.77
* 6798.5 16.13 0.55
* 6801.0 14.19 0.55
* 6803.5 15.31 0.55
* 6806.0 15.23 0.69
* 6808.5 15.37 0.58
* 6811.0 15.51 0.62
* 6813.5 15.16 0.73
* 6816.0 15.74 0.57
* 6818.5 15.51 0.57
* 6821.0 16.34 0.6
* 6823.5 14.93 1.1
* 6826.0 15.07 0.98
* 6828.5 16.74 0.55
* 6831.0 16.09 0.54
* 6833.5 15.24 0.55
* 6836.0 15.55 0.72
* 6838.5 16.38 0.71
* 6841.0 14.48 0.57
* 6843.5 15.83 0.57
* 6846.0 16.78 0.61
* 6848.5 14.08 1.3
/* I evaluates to 0.97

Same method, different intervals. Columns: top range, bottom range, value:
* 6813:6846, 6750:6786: 1.00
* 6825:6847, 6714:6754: 0.98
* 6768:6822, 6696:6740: 0.96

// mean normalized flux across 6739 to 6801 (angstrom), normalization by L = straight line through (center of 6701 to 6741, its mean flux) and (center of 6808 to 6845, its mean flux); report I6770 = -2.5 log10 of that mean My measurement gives 0.02 mag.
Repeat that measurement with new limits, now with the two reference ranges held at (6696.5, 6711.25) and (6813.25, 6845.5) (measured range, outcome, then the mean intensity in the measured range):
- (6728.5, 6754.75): -0.02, 16.2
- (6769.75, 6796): 0.01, 15.6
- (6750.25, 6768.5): -0.03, 16.4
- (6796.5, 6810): 0.03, 15.3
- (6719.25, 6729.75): -0.01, 16.1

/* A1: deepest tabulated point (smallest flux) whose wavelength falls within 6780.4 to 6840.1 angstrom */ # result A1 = 14.19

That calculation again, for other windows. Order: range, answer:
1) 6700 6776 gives 14.68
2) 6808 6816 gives 15.16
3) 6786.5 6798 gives 15.61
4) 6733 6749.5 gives 15.4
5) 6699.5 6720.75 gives 15.32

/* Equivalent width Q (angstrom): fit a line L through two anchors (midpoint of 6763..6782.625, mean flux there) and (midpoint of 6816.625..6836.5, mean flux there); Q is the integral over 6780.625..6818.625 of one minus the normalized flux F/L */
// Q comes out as 0.1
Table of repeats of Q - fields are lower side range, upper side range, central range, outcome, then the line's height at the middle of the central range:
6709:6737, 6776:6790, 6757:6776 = 0.1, 16.1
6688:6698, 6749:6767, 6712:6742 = -2.0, 15.8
